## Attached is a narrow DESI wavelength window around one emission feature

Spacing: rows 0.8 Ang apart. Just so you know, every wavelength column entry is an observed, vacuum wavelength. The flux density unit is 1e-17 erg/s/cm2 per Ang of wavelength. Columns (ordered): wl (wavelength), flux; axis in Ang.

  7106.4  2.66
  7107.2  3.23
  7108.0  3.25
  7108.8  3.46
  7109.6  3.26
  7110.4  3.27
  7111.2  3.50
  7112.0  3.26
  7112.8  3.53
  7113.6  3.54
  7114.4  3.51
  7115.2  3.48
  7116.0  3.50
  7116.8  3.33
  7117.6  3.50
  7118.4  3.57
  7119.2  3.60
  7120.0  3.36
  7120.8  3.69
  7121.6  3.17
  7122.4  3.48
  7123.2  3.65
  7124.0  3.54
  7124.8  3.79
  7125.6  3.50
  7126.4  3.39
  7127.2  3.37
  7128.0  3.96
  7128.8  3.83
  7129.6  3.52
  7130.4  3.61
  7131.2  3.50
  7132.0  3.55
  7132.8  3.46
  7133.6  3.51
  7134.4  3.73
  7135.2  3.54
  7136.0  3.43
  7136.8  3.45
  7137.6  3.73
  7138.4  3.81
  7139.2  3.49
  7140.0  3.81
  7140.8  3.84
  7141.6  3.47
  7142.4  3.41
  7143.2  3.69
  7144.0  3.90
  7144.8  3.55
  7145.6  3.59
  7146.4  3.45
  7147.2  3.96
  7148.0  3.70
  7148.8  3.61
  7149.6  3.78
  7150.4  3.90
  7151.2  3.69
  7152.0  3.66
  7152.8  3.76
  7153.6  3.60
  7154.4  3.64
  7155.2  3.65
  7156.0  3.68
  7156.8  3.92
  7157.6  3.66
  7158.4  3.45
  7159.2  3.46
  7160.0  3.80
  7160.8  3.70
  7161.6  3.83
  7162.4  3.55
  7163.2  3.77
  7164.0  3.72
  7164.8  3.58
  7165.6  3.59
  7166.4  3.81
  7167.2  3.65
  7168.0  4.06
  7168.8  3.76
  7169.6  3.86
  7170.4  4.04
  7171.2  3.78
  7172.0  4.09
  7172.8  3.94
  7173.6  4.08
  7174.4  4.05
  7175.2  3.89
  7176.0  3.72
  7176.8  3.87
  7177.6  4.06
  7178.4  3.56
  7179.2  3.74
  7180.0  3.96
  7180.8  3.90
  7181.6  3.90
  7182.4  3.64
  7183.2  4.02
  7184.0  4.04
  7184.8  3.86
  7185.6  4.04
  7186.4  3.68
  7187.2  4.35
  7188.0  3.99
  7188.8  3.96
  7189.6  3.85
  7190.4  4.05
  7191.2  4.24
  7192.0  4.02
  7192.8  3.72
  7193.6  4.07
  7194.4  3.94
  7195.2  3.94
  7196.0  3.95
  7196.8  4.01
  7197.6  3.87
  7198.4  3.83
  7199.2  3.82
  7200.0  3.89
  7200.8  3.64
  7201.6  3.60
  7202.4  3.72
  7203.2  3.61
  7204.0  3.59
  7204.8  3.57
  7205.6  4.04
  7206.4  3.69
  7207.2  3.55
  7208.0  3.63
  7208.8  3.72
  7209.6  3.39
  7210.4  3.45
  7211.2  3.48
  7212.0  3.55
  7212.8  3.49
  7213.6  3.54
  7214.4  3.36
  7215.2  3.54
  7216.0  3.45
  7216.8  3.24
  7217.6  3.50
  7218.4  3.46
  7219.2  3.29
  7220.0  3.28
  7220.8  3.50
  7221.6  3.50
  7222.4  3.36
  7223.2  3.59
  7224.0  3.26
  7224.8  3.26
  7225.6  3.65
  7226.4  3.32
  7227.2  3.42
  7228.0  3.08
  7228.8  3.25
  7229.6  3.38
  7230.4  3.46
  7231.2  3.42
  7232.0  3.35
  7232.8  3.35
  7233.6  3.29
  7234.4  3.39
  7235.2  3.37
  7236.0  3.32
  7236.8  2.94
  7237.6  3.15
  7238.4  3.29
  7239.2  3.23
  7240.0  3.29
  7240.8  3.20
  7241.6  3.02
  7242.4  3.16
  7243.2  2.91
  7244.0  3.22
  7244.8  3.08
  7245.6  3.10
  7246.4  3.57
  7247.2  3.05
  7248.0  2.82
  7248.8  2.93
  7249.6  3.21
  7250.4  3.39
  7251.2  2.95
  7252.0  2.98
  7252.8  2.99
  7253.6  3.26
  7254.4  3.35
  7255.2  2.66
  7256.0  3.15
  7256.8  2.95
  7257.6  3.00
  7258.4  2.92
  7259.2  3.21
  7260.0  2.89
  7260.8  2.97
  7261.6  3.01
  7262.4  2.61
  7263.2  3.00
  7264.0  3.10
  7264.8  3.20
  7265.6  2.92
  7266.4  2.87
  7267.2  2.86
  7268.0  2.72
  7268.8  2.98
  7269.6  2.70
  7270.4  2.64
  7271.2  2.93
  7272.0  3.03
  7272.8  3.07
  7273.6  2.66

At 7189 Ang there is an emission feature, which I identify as C III]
